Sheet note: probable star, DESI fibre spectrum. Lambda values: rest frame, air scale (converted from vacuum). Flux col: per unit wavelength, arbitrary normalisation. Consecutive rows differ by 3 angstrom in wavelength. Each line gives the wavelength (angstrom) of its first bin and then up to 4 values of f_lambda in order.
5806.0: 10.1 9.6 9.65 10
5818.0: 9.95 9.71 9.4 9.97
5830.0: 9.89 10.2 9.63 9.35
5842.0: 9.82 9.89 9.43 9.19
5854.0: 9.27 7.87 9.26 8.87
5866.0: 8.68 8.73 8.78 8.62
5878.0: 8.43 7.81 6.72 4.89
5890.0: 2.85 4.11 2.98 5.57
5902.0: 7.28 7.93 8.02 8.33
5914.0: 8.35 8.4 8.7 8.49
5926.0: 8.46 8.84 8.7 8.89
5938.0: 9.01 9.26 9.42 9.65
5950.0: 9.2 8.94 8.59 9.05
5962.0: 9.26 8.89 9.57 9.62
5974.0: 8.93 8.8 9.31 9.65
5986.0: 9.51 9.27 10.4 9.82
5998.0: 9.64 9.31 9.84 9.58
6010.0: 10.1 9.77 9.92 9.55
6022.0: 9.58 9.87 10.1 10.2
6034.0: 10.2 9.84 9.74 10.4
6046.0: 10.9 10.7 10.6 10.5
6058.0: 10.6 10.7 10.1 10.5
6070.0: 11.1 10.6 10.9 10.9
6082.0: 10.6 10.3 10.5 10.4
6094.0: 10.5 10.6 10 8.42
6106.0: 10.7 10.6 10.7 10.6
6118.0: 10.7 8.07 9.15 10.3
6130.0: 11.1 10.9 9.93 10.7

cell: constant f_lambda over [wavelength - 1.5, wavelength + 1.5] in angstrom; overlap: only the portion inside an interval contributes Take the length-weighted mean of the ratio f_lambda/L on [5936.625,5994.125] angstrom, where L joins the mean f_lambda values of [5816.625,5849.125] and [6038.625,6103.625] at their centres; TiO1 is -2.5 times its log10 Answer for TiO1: 0.10 mag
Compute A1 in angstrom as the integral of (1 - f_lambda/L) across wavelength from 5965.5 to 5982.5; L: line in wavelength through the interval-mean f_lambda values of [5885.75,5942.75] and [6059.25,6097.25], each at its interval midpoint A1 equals -1.4 angstrom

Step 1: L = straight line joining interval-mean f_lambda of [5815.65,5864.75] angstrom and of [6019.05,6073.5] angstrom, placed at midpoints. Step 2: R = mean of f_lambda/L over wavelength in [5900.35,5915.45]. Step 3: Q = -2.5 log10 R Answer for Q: 0.222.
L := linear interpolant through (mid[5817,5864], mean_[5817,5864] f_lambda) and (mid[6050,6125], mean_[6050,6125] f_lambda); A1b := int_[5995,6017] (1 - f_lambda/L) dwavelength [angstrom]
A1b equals 0.70 angstrom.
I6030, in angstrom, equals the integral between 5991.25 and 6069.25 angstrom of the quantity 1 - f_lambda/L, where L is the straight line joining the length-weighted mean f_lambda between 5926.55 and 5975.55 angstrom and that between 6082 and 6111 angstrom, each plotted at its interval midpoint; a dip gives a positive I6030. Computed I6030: -3.0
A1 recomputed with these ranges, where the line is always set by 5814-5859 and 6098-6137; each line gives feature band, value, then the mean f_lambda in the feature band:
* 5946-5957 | 0.78 angstrom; 9.09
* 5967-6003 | 1.30 angstrom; 9.49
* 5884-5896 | 6.82 angstrom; 4.17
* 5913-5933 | 2.39 angstrom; 8.56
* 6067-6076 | -0.71 angstrom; 10.8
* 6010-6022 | 0.16 angstrom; 9.77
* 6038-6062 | -1.27 angstrom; 10.5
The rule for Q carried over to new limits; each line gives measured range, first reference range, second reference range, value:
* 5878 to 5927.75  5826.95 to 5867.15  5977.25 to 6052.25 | 0.36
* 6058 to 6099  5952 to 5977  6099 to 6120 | -0.07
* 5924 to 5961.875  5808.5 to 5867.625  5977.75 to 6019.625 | 0.07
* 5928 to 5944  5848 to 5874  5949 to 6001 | 0.02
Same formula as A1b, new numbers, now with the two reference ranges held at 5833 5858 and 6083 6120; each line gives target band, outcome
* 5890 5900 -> 5.9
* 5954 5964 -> 0.9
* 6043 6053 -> -0.6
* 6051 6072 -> -0.9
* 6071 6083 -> -0.6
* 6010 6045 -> 0.3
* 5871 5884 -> 1.8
